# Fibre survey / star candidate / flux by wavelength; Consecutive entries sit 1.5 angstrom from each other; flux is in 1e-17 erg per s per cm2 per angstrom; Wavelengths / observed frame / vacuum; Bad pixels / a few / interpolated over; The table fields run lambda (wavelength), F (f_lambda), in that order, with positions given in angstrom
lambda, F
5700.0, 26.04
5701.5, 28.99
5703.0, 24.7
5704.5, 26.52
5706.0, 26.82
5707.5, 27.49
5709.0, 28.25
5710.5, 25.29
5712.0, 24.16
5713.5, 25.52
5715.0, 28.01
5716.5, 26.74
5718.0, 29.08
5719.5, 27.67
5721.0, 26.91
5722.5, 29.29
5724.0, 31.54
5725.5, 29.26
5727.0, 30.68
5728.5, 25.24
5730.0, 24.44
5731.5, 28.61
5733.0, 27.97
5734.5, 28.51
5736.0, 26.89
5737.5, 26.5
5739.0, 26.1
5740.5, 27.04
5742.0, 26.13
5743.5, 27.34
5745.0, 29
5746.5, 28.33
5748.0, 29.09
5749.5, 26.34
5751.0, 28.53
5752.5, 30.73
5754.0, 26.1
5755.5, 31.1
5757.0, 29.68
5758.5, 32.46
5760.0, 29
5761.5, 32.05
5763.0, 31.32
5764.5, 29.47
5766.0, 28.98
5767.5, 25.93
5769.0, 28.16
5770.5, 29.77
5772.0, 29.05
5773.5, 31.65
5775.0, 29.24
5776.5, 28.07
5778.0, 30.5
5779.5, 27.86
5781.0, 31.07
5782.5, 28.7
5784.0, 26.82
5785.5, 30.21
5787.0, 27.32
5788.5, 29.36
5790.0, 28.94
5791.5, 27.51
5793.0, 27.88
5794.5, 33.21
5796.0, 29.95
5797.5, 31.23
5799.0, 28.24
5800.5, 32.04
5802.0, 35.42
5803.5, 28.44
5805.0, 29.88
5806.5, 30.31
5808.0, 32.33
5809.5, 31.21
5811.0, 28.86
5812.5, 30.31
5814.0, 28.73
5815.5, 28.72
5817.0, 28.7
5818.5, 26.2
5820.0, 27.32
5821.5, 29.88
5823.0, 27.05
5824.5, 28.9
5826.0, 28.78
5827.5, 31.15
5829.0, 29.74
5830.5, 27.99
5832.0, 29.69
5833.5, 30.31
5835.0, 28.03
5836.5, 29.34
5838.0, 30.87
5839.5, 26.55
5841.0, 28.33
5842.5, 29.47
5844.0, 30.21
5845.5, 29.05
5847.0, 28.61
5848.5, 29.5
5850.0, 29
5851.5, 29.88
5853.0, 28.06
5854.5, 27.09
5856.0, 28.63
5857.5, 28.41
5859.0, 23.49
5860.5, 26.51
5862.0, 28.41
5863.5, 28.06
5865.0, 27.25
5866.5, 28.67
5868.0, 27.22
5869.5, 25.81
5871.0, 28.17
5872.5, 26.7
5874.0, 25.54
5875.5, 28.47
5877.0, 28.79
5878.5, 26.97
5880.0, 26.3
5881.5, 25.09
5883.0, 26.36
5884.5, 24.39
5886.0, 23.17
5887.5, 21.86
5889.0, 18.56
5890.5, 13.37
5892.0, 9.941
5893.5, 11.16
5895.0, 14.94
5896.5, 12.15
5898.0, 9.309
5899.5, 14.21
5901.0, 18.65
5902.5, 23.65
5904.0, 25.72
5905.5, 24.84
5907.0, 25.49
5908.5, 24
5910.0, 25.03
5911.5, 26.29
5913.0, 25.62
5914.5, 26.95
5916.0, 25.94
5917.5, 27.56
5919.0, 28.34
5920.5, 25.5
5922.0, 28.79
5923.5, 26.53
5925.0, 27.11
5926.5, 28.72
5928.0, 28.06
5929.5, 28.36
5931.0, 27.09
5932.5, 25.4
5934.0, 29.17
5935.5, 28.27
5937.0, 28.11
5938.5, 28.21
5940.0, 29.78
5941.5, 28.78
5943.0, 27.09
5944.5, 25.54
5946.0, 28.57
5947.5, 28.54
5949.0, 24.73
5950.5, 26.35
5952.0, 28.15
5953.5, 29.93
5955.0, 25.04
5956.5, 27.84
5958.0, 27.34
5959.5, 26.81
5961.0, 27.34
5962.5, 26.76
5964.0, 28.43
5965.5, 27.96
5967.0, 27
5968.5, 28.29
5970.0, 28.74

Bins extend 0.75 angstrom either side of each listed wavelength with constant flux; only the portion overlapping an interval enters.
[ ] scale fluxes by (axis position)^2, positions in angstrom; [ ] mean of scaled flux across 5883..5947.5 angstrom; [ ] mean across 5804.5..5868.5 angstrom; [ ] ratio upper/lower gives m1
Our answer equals 0.9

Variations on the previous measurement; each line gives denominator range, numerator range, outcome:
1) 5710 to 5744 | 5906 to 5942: 1.06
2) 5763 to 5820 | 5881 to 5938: 0.82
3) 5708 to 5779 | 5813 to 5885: 1.03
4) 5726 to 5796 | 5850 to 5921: 0.87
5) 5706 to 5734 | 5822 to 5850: 1.10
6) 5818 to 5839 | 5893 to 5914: 0.72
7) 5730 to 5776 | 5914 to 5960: 1.02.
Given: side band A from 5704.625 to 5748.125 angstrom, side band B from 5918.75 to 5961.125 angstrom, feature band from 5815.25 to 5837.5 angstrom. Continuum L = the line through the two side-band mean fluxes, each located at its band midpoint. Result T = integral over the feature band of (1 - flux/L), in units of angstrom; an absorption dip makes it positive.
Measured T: -1.0 angstrom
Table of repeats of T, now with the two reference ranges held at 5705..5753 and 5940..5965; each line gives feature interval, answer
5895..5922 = 4.5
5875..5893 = 3.2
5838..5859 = -0.8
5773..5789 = -0.9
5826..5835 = -0.7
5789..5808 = -1.9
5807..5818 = -0.9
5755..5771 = -1.3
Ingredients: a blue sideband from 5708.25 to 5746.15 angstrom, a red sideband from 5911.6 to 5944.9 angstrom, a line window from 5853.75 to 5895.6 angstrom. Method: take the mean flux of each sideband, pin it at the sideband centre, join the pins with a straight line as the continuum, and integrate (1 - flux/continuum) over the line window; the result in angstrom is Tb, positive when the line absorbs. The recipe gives 4.85 angstrom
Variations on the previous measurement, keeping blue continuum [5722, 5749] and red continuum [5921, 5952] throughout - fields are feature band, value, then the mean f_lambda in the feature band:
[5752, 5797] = -2.6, 29.4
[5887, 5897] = 4.8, 14.4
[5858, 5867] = 0.2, 27.1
